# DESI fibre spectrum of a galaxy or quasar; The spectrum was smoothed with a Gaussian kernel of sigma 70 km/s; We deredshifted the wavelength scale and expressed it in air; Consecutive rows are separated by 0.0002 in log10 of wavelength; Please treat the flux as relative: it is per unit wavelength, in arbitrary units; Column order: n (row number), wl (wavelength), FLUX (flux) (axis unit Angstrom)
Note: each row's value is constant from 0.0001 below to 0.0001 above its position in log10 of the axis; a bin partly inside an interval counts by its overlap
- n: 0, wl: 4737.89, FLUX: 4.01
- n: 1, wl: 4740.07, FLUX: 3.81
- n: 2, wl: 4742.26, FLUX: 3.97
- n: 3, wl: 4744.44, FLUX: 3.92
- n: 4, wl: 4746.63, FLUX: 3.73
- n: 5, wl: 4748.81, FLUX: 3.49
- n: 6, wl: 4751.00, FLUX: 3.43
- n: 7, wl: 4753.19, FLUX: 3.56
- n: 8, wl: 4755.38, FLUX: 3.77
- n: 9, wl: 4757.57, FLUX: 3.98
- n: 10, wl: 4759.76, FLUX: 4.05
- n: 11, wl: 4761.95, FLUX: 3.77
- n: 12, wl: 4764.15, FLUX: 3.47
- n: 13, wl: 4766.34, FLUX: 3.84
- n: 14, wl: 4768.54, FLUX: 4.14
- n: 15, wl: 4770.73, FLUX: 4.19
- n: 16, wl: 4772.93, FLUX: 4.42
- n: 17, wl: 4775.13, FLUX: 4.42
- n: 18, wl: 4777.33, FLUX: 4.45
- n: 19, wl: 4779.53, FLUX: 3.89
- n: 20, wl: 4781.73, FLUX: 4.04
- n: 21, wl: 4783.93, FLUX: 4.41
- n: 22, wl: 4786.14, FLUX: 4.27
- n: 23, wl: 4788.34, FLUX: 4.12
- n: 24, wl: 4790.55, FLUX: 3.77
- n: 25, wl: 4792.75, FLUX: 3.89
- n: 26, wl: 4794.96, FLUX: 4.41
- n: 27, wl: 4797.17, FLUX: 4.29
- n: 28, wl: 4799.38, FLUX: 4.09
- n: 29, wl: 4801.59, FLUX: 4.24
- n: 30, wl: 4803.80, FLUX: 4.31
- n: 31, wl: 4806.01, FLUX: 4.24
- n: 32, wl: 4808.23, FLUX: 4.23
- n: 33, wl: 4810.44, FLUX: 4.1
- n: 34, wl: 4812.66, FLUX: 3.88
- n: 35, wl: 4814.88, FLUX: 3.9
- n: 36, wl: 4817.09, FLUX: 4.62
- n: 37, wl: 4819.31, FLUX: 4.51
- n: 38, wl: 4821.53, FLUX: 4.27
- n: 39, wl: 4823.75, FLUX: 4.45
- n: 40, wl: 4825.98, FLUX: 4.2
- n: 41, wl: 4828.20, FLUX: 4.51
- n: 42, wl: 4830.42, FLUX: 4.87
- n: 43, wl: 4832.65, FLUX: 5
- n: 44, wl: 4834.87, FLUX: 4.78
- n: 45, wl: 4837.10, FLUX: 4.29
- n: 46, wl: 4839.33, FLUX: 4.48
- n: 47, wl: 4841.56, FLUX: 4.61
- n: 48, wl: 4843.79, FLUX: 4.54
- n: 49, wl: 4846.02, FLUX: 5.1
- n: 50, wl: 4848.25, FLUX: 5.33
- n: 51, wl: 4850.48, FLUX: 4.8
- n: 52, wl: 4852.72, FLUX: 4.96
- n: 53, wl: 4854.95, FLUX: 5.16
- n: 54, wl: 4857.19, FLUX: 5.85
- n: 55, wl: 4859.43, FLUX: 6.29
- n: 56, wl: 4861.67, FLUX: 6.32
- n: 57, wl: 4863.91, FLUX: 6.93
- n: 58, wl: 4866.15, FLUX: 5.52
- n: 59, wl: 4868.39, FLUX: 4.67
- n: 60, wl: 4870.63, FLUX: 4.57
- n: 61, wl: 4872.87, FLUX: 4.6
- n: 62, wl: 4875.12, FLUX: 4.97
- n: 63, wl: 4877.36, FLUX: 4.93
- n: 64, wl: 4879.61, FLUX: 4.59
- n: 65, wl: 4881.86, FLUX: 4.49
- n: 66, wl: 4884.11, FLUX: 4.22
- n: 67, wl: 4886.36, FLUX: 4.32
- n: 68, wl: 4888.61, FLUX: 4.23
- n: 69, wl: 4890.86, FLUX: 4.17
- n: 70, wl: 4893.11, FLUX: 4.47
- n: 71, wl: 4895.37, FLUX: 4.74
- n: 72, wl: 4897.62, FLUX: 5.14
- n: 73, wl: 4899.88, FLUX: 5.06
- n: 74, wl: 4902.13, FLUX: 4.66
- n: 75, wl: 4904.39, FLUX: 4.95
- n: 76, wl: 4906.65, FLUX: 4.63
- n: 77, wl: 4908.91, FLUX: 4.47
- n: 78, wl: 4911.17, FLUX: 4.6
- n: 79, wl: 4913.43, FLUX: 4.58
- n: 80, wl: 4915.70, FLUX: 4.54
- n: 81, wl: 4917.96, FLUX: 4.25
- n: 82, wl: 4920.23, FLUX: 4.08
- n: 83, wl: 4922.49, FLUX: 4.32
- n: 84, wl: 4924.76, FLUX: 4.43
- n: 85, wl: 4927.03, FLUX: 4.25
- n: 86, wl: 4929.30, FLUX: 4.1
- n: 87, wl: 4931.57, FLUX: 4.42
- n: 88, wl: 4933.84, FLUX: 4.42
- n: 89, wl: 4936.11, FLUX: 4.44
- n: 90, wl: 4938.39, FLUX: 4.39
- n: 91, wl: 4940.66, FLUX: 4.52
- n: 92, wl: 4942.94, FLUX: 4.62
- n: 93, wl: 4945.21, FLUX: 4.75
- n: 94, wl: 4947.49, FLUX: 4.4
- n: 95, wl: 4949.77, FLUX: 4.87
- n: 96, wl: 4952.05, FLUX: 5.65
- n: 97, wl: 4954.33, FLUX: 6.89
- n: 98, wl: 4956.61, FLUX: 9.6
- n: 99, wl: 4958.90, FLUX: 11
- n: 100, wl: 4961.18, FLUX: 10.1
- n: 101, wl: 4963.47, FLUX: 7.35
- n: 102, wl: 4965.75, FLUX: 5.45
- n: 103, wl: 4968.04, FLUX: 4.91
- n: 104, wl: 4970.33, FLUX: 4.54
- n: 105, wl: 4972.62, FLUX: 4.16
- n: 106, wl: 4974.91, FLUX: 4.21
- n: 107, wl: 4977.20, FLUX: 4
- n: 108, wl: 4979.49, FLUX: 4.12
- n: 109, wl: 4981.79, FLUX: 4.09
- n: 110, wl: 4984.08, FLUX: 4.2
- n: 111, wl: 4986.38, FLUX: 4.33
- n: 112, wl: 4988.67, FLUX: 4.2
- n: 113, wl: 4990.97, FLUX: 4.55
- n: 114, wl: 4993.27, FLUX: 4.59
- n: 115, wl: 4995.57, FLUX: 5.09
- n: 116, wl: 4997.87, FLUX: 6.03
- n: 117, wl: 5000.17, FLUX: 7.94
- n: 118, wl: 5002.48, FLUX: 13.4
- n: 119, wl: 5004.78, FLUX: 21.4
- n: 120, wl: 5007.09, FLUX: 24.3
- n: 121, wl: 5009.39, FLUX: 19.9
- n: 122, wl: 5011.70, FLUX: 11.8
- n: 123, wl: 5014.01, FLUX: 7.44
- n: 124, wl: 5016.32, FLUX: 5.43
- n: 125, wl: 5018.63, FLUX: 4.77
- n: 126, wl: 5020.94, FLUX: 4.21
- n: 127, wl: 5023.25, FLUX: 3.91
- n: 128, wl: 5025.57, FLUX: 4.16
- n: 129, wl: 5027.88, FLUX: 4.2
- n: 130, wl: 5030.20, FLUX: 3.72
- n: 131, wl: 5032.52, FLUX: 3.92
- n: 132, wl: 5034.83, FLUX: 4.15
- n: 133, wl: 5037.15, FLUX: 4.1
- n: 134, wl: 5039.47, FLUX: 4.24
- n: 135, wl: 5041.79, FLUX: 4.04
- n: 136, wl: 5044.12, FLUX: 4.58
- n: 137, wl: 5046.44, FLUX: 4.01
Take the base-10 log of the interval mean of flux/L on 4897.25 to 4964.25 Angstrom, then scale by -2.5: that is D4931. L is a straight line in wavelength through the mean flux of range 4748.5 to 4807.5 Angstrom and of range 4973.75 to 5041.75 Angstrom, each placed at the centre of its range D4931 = 0.13 mag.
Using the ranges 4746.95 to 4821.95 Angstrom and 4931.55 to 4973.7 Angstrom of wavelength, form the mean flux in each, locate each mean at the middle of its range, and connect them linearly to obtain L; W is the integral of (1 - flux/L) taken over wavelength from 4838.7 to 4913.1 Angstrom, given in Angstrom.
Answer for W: 1.5 Angstrom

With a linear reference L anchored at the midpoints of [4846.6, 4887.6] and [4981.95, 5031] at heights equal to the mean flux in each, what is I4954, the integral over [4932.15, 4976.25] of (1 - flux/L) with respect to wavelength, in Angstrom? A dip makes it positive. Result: 7.5 Angstrom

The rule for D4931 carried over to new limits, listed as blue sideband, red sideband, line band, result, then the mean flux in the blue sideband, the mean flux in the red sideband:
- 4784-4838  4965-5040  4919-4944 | 0.32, 4.3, 6.74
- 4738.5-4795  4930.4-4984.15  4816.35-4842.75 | -0.02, 3.96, 5.49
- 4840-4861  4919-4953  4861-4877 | -0.06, 5.19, 4.5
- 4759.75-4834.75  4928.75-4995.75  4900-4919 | 0.07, 4.22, 5.28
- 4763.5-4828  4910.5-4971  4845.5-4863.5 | -0.18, 4.18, 5.4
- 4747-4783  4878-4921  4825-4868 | -0.19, 3.93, 4.54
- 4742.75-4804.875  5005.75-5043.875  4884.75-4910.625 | 0.20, 4.01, 7.14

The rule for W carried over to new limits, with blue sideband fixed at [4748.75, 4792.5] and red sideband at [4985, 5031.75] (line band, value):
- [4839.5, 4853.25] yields 1.22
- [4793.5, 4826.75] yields 3.09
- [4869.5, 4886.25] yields 3.65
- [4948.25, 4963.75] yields -1.22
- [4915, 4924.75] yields 3.43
